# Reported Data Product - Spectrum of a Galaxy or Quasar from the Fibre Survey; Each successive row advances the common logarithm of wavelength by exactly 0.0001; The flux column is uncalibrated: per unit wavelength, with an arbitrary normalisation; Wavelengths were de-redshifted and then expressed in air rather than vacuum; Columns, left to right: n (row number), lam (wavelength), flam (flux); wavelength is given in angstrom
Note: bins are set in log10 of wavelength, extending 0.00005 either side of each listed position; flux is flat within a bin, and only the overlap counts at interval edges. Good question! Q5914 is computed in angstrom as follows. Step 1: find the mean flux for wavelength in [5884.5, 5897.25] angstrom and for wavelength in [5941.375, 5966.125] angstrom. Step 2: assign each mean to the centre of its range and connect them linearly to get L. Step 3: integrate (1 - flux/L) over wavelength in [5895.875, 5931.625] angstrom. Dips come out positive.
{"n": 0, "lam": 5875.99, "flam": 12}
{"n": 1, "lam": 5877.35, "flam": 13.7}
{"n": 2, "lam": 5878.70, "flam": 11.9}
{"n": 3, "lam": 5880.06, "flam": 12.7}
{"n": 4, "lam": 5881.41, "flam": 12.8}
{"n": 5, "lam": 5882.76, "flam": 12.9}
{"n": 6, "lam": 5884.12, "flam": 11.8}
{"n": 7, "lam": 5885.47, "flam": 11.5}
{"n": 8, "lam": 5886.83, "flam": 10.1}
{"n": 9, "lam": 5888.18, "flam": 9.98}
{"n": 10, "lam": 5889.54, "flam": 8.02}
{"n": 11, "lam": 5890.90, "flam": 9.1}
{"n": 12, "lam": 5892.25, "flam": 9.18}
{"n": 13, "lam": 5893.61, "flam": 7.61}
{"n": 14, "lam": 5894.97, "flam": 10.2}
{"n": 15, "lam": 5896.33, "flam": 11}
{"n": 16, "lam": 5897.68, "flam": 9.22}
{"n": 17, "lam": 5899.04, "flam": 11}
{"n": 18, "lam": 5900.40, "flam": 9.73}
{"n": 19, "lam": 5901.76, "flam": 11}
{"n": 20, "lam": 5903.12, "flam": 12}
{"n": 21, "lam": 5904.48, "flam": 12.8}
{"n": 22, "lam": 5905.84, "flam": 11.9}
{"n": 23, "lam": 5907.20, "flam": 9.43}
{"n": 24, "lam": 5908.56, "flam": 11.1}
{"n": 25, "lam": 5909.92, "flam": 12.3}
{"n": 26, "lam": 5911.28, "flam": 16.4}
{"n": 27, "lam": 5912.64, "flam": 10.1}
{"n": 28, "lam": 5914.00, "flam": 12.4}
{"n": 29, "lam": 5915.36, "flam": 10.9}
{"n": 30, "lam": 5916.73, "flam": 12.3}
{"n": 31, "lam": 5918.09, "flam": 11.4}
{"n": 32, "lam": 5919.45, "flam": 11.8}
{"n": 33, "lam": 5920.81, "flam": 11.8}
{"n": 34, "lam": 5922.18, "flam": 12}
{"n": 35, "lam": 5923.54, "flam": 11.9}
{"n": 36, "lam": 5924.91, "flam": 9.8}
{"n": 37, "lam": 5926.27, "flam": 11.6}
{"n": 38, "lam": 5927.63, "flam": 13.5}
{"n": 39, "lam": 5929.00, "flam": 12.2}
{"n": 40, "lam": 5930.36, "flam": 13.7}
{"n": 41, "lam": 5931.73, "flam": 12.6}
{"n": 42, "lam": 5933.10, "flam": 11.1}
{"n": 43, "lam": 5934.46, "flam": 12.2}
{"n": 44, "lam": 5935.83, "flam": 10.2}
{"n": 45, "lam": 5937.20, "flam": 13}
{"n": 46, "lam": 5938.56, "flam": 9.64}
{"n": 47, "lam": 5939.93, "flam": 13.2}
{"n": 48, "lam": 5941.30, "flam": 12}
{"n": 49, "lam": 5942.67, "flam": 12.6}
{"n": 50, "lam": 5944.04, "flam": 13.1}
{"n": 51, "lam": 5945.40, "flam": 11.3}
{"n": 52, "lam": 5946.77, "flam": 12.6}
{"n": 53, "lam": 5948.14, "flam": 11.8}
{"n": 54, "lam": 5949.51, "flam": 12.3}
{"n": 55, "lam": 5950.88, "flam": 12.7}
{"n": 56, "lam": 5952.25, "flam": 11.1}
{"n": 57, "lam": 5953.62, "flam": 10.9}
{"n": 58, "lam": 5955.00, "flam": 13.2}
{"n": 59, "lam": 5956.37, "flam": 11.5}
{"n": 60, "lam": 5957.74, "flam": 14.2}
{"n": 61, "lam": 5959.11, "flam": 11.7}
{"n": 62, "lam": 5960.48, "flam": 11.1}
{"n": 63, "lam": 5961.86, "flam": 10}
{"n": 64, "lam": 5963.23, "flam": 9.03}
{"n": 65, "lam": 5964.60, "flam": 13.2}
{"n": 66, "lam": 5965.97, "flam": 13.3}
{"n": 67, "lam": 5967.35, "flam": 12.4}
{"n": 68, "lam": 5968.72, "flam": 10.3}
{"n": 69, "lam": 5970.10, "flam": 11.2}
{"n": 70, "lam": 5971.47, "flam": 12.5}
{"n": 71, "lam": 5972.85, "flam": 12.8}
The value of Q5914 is -4.0 angstrom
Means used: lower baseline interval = 9.68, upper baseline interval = 12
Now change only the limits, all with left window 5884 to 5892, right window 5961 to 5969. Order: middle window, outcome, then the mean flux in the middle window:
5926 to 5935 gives -1.43 angstrom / 12.5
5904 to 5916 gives -1.82 angstrom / 11.9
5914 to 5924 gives -1.18 angstrom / 11.8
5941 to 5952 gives -1.20 angstrom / 12.3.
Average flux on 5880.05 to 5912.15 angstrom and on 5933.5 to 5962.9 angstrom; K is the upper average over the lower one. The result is 1.08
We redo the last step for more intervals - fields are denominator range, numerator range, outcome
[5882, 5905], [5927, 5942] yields 1.16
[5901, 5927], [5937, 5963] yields 1.02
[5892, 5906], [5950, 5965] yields 1.11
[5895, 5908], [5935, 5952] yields 1.11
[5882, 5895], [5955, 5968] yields 1.18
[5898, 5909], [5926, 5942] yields 1.09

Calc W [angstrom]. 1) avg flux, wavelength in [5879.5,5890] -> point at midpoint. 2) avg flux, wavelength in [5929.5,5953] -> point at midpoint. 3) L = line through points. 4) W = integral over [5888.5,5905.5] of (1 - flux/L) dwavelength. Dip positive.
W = 2.0 angstrom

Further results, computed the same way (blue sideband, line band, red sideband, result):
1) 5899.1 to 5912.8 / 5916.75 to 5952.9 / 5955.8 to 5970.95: -0.9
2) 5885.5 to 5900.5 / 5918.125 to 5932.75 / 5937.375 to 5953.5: -1.2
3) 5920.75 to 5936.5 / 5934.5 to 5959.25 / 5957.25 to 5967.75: -0.5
